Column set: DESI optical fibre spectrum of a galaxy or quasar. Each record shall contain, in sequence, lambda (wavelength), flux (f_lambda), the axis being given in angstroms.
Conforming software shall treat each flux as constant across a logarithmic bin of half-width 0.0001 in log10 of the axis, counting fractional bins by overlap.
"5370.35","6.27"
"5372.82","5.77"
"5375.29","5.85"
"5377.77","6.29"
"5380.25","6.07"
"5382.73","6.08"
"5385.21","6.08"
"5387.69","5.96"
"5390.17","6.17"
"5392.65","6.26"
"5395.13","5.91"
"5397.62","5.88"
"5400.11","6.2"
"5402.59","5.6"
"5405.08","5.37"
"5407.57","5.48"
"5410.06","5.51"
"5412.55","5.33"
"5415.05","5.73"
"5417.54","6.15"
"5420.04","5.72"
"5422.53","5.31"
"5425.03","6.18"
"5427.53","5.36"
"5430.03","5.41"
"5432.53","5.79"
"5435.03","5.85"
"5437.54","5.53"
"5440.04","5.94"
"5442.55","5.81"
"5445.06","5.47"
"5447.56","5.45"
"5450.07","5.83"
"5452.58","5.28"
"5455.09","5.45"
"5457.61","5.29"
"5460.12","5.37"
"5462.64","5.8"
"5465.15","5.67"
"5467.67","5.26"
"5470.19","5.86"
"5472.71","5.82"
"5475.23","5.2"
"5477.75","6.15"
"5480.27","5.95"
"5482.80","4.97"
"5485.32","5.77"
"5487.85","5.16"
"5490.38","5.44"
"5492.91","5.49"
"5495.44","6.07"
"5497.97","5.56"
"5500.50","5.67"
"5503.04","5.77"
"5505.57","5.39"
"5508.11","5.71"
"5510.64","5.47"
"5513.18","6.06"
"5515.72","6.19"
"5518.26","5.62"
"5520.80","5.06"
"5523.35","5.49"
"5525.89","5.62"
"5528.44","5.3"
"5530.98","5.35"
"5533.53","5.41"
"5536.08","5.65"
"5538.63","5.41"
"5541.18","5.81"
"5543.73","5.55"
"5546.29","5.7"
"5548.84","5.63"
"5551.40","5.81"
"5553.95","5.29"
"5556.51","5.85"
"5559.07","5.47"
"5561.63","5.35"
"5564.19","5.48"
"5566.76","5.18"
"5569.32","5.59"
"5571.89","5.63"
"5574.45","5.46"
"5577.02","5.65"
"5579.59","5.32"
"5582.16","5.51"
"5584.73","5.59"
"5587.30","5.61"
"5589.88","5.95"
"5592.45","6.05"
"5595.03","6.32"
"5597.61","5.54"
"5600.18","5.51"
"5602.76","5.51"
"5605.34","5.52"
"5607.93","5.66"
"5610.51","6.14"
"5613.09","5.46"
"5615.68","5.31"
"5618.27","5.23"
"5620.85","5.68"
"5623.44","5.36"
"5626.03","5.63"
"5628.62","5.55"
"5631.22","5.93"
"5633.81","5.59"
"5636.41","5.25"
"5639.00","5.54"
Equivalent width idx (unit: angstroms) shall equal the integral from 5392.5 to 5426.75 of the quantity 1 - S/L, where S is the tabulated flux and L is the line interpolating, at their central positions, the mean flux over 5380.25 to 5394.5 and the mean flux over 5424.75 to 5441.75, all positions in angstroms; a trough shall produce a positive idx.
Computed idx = 1.0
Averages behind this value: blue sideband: 6.1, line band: 5.74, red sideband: 5.7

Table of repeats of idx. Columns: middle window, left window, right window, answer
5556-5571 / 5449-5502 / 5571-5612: 0.50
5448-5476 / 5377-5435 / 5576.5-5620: 1.12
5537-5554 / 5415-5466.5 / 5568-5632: 0.02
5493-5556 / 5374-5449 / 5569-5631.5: 0.91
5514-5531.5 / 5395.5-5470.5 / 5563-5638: 0.22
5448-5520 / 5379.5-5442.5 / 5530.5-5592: 0.86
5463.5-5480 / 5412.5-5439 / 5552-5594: -0.09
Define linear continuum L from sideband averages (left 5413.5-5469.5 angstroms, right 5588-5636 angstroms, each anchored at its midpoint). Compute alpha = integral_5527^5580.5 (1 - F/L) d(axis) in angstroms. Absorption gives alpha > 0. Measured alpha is 1.2 angstroms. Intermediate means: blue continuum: 5.62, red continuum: 5.65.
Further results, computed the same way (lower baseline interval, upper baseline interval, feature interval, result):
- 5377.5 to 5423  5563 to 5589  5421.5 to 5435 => 0.4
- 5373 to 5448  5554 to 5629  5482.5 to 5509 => 0.6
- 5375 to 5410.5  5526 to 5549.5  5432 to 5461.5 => 1.0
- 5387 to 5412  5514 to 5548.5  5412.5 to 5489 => 1.4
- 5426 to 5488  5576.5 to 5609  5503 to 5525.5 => 0.0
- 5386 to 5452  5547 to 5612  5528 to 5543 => 0.4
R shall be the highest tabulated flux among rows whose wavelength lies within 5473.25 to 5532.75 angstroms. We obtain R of 6.19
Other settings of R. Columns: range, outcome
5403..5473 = 6.18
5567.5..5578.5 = 5.65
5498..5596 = 6.32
